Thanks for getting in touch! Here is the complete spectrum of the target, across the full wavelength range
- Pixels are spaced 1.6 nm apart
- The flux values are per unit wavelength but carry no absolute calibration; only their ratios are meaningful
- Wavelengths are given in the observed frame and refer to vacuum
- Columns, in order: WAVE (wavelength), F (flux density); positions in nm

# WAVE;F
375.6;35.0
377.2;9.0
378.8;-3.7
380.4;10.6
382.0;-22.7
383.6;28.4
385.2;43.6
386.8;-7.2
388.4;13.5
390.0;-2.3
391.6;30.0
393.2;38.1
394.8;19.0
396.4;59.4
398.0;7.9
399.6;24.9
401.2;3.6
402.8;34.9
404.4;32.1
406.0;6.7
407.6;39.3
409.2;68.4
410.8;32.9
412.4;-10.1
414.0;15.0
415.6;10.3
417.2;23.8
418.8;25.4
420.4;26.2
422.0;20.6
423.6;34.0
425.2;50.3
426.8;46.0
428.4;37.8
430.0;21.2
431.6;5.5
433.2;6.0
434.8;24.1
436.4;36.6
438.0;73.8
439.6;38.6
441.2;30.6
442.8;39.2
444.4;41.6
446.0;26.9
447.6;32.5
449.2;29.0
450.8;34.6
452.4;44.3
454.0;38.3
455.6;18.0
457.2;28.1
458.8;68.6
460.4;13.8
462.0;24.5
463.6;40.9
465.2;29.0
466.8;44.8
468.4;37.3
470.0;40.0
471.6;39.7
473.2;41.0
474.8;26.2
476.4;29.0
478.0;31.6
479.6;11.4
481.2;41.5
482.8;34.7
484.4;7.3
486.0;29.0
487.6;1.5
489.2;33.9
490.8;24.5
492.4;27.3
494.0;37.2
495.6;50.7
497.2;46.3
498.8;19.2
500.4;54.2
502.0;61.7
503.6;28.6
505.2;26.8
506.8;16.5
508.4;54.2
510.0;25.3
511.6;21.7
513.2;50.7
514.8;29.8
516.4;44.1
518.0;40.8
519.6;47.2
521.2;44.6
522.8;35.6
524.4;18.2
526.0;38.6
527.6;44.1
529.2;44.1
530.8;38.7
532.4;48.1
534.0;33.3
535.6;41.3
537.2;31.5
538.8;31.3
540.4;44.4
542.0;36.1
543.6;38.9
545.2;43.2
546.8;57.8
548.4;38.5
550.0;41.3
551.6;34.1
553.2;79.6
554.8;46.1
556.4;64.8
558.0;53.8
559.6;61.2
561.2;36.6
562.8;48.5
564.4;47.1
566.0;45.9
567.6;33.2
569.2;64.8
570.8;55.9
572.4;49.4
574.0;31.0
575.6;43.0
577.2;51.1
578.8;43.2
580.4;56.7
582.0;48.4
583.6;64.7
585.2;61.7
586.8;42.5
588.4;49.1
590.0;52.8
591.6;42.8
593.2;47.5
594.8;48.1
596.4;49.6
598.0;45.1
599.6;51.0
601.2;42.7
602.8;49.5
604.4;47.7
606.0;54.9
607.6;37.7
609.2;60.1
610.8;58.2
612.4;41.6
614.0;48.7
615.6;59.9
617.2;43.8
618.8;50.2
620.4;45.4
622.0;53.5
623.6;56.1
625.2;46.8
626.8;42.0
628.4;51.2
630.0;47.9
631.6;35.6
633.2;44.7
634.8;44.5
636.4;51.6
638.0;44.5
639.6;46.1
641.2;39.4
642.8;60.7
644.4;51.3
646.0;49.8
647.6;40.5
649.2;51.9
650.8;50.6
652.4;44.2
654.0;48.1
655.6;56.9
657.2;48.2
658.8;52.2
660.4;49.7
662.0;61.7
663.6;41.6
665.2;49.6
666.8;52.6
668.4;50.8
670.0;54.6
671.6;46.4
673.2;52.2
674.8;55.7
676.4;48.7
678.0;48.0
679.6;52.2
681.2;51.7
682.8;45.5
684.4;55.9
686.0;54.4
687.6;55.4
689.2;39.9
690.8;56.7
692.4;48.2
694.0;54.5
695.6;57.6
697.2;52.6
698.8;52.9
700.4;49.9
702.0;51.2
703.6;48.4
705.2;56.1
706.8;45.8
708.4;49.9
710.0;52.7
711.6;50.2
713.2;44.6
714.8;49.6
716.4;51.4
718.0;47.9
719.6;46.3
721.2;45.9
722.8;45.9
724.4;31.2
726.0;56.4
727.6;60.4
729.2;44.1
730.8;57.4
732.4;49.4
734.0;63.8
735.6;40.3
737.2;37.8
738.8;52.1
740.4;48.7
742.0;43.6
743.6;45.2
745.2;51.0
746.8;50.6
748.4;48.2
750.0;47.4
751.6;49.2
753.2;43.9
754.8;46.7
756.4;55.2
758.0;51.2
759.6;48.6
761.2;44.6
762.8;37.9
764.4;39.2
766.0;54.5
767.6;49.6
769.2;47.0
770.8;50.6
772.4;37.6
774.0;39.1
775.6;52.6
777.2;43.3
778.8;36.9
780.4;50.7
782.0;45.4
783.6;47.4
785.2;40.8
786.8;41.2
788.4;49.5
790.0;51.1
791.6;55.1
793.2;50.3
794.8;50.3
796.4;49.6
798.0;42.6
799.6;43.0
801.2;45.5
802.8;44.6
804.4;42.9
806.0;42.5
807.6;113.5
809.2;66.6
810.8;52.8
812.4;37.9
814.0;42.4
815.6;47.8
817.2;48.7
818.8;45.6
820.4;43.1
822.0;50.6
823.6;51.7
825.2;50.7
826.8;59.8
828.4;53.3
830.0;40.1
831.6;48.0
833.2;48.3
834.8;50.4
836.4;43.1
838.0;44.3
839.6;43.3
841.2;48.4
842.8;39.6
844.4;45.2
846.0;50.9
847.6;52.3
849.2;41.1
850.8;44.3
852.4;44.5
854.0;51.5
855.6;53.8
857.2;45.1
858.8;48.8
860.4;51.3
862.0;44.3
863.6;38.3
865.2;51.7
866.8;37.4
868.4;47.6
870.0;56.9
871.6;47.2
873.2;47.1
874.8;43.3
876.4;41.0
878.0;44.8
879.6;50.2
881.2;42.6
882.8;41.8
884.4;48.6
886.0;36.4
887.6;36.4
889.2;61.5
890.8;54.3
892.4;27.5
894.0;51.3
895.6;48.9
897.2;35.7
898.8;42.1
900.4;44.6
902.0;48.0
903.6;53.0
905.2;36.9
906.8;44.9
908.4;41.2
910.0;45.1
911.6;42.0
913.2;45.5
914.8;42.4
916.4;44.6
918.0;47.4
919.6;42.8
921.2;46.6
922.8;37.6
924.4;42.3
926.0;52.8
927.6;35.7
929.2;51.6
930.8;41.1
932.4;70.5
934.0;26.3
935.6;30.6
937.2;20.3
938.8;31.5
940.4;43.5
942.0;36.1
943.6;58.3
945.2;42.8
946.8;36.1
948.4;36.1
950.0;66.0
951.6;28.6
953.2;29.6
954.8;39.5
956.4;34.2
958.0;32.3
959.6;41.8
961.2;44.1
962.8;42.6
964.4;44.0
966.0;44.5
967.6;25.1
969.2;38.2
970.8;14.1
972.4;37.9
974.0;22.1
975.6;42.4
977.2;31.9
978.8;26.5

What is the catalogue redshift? 0.230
